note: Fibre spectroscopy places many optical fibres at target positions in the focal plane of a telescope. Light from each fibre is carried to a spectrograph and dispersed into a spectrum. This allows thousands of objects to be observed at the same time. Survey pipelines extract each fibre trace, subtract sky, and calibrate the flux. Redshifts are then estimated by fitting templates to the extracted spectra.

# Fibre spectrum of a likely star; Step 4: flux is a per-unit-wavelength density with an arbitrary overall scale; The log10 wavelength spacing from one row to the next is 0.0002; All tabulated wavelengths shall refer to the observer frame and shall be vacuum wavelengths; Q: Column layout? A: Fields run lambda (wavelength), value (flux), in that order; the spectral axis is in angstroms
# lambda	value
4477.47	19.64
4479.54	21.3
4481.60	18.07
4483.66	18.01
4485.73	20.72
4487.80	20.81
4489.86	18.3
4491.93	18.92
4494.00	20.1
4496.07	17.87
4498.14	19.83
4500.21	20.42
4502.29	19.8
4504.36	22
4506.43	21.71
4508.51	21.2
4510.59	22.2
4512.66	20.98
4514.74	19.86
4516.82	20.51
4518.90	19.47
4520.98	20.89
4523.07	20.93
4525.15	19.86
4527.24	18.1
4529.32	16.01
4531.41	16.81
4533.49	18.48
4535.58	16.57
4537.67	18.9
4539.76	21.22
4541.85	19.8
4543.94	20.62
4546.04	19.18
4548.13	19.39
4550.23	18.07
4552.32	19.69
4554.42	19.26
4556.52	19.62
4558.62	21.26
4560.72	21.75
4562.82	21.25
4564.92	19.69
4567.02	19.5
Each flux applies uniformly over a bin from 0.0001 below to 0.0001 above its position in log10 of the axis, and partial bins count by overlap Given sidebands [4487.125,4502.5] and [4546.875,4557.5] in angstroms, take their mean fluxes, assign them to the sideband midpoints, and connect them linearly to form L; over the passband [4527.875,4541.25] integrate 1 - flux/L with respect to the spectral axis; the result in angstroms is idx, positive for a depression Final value 0.85 angstroms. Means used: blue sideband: 19.5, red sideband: 19.2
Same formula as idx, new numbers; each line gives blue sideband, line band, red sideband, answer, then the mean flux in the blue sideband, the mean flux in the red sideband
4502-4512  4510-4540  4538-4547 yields 2.2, 21.5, 20.1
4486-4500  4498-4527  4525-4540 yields -3.0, 19.5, 18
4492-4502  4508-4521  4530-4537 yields -1.6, 19.5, 17.3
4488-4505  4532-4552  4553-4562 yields 1.1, 19.7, 20.4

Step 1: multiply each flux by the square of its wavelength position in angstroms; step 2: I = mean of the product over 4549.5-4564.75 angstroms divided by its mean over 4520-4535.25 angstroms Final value 1.10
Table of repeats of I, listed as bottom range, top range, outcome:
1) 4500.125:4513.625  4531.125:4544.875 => 0.91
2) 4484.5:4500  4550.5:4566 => 1.07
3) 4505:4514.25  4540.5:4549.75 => 0.93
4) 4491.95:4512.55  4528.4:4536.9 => 0.84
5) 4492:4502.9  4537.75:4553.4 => 1.03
